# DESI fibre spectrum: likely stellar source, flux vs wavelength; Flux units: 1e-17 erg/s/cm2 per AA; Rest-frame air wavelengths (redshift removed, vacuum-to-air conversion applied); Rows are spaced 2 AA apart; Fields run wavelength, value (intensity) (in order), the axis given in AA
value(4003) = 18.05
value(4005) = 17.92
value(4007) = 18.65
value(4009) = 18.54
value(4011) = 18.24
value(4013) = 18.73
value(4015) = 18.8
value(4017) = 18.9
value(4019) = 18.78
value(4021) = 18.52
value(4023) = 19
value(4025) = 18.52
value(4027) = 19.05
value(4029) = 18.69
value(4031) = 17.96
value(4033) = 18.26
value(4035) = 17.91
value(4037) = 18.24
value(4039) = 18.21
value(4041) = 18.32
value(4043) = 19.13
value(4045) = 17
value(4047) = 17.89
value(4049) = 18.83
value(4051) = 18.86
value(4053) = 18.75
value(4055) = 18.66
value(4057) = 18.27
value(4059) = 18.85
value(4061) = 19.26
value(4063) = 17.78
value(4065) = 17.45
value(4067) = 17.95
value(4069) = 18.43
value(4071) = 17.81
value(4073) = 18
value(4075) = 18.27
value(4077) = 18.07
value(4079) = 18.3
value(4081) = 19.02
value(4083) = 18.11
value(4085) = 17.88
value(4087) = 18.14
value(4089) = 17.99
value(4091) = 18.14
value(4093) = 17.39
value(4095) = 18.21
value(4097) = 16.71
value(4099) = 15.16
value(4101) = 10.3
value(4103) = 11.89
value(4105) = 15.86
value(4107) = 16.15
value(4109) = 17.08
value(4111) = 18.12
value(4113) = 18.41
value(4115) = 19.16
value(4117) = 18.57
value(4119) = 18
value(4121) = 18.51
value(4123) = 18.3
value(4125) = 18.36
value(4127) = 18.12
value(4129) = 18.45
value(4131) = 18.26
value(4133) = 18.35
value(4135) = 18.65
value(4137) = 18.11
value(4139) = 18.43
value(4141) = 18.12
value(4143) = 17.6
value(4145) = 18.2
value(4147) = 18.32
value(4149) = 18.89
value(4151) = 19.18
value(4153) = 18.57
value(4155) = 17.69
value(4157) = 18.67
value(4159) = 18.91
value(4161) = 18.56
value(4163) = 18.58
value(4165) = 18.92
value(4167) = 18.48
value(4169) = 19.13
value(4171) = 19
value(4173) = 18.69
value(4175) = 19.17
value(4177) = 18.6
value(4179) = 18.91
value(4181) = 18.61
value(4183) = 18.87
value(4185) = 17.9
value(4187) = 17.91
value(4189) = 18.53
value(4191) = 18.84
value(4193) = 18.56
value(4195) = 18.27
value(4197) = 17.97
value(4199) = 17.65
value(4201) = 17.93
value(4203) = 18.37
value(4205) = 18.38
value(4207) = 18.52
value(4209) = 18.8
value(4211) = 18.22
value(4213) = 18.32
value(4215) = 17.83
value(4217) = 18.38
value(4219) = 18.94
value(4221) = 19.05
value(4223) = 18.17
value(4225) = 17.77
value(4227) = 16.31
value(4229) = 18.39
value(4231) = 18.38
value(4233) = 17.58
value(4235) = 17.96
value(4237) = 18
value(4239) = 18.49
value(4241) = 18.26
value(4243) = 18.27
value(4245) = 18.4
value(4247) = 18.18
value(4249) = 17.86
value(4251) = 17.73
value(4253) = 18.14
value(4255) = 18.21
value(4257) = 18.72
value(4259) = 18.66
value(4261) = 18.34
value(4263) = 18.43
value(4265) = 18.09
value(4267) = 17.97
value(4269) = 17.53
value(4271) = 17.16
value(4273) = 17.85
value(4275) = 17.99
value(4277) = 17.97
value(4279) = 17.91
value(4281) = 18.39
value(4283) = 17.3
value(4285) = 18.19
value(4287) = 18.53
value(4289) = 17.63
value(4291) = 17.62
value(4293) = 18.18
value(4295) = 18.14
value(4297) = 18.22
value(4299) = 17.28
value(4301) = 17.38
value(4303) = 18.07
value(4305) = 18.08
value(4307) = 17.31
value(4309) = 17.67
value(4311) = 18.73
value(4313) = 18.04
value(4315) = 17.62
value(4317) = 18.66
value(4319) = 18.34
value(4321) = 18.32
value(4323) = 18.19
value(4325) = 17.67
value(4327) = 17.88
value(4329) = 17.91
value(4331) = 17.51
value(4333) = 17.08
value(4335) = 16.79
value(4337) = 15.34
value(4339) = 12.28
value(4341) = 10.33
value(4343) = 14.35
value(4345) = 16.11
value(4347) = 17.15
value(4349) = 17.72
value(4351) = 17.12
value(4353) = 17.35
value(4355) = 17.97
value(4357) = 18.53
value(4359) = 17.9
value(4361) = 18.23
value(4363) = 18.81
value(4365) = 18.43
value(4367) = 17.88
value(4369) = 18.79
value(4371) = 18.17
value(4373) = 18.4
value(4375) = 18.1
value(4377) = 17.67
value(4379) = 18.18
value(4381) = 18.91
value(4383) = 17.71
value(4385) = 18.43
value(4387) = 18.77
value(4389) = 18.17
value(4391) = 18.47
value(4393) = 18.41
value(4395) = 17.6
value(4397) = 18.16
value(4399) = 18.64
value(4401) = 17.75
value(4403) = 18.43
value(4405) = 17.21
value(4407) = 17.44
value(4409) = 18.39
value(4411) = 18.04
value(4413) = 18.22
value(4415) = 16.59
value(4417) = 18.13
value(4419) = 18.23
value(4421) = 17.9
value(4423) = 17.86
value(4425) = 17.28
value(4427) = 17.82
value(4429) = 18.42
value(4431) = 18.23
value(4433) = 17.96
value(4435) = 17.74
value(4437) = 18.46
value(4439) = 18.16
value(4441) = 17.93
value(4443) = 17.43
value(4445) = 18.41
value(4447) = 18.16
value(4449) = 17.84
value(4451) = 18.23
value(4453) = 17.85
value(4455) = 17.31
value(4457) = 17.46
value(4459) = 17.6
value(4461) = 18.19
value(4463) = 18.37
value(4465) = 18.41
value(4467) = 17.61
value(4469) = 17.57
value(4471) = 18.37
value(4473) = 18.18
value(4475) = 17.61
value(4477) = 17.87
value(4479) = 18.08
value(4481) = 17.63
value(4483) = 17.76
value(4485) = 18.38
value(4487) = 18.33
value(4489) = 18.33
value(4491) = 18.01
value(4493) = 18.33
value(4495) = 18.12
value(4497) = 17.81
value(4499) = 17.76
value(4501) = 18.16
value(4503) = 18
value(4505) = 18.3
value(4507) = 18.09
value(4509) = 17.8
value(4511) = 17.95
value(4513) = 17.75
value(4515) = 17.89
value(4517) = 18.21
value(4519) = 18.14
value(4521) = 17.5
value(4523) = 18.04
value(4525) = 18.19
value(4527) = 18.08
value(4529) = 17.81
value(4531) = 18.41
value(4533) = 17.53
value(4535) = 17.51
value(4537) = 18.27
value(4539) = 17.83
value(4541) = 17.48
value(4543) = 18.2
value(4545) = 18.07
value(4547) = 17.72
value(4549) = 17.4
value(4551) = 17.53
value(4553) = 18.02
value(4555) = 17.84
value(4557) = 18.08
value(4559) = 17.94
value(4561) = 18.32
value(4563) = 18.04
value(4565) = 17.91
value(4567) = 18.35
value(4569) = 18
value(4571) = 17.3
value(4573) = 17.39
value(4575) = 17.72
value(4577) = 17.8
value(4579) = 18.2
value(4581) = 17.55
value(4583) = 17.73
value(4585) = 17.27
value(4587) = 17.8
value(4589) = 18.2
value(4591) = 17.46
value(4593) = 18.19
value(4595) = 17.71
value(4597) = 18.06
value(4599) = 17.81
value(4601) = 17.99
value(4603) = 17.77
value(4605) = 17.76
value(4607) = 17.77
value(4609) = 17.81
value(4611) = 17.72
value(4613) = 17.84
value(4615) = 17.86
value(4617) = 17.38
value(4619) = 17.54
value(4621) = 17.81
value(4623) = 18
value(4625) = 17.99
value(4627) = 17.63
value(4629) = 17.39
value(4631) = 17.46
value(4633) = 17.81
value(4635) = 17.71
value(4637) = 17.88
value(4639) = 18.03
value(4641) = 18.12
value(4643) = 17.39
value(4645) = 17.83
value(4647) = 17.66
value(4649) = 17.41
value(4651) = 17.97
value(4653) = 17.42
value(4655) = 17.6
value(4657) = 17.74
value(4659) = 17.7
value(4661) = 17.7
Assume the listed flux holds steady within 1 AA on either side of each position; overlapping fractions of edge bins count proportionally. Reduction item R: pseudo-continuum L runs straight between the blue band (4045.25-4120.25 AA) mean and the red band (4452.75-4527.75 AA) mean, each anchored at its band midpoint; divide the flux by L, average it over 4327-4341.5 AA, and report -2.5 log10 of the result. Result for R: 0.14 mag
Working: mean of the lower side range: 17.6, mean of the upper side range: 18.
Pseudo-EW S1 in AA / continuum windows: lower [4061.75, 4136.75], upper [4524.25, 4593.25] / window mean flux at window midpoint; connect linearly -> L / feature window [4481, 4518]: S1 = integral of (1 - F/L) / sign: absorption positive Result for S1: -0.5 AA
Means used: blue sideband 17.6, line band 18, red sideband 17.9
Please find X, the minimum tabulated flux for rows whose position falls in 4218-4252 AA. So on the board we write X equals 16.31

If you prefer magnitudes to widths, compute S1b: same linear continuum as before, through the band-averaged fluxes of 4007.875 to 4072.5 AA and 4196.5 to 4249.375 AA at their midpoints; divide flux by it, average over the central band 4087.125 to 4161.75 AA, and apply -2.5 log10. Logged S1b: 0.04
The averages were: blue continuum 18.4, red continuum 18.2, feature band 17.7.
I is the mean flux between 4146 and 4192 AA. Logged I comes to 18.6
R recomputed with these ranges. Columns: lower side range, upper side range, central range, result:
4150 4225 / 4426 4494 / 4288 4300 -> 0.03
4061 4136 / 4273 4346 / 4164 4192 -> -0.07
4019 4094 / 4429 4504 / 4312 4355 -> 0.08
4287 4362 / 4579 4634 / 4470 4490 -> -0.03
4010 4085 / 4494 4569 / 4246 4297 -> 0.01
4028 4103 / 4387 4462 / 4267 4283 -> 0.01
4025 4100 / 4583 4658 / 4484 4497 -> -0.02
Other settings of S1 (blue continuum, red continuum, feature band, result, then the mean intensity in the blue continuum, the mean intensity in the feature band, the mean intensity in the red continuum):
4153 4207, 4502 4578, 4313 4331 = 0.2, 18.5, 18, 17.9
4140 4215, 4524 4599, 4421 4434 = 0.1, 18.5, 17.9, 17.9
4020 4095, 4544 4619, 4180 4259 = -0.4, 18.3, 18.2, 17.8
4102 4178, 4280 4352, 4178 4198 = -0.6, 18.2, 18.4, 17.3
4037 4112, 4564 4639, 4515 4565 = -0.5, 17.6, 17.9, 17.8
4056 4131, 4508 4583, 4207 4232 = -0.8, 17.6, 18.2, 17.9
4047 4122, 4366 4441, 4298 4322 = 0.0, 17.6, 18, 18.1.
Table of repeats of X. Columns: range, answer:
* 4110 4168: 17.6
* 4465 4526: 17.5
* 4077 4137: 10.3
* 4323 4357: 10.33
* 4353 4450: 16.59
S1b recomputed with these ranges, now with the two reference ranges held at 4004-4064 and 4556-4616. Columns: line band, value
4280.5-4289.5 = 0.01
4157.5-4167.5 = -0.02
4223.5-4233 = 0.03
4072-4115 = 0.08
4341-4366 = 0.06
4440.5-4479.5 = 0.00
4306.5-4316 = 0.02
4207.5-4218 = 0.00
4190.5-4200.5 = 0.01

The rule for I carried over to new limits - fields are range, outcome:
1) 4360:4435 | 18.1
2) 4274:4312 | 17.9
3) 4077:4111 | 16.7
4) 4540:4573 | 17.9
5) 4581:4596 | 17.8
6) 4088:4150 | 17.5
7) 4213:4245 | 18.1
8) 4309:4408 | 17.6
